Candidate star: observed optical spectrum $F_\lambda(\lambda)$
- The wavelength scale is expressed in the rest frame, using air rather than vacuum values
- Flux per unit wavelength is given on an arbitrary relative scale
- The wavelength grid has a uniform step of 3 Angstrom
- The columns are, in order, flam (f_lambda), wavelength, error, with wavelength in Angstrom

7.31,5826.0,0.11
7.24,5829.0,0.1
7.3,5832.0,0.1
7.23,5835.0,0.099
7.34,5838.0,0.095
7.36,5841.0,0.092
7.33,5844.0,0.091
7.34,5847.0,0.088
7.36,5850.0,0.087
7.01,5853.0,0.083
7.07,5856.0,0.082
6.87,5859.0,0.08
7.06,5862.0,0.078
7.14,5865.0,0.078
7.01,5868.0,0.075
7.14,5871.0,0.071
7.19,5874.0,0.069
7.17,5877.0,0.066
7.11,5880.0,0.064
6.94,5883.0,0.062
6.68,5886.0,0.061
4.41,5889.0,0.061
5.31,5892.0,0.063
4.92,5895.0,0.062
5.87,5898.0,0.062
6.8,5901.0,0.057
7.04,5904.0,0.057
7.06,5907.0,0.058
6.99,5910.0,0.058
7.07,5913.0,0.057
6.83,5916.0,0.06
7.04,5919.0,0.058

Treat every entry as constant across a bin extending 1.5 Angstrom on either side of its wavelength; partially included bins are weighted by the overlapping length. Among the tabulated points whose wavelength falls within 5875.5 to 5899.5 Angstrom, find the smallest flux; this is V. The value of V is 4.41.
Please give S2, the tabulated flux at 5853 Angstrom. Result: 7.01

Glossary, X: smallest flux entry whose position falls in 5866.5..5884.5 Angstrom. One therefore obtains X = 6.94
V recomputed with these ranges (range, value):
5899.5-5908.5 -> 6.8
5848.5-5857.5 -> 7.01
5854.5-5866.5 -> 6.87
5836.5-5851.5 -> 7.33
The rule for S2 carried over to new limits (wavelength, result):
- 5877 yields 7.17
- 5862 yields 7.06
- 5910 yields 6.99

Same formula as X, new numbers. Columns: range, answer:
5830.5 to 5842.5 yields 7.23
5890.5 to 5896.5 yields 4.92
